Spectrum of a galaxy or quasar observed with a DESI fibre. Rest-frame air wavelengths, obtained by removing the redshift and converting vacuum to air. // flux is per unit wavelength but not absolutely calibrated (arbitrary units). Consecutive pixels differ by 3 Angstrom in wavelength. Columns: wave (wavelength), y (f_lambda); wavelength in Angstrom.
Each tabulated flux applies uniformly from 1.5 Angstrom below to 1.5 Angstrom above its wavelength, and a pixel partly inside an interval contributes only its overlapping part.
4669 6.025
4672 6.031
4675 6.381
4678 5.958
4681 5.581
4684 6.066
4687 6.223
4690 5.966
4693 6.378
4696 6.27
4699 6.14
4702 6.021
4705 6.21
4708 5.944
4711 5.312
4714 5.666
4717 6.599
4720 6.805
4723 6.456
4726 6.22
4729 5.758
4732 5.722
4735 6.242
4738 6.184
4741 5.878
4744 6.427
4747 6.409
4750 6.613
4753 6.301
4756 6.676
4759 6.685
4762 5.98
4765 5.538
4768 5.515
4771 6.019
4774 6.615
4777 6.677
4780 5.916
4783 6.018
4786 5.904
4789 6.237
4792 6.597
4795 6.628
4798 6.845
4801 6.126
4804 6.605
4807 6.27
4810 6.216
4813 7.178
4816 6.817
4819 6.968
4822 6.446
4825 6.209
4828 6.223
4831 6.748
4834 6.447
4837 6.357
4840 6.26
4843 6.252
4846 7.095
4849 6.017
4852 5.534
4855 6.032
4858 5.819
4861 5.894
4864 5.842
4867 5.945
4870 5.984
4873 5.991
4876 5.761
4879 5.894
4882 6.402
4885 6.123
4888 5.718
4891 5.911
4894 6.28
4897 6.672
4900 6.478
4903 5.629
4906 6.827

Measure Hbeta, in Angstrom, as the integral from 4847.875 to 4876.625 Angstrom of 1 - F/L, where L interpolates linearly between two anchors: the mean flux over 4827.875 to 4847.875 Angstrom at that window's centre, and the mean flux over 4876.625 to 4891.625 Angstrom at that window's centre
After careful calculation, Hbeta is 1.6 Angstrom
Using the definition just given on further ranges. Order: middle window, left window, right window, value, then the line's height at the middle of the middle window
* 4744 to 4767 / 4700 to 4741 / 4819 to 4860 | -0.6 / 6.14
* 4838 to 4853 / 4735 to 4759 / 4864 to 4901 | -0.2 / 6.16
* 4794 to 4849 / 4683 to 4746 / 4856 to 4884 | -4.7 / 6.01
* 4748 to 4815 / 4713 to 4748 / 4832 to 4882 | -1.9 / 6.16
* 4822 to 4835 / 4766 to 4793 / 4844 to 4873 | -0.7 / 6.07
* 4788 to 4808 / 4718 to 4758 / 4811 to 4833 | 0.2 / 6.54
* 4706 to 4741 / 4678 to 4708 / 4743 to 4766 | 0.8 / 6.21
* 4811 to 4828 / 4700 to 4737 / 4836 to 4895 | -1.7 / 6.06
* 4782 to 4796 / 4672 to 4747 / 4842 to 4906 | -0.4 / 6.09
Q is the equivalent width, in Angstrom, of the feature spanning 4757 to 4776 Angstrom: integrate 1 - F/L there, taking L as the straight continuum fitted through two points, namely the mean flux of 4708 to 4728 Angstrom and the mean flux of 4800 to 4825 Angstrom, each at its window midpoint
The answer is 0.8 Angstrom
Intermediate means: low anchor 6.15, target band 6.09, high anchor 6.57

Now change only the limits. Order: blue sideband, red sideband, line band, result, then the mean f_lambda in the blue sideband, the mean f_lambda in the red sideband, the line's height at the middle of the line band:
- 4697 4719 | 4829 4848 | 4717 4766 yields -1.0 Angstrom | 6.01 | 6.51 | 6.14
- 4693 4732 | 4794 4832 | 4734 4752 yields -0.1 Angstrom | 6.11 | 6.56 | 6.25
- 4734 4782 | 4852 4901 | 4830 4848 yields -1.2 Angstrom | 6.23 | 6.03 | 6.09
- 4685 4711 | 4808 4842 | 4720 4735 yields 0.1 Angstrom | 6.09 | 6.53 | 6.19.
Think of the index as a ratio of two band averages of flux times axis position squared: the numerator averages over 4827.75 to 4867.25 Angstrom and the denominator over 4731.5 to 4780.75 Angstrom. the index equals 1.0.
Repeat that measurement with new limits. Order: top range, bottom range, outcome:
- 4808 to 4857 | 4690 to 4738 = 1.10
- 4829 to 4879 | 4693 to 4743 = 1.06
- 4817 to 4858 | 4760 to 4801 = 1.05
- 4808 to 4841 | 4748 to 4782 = 1.08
